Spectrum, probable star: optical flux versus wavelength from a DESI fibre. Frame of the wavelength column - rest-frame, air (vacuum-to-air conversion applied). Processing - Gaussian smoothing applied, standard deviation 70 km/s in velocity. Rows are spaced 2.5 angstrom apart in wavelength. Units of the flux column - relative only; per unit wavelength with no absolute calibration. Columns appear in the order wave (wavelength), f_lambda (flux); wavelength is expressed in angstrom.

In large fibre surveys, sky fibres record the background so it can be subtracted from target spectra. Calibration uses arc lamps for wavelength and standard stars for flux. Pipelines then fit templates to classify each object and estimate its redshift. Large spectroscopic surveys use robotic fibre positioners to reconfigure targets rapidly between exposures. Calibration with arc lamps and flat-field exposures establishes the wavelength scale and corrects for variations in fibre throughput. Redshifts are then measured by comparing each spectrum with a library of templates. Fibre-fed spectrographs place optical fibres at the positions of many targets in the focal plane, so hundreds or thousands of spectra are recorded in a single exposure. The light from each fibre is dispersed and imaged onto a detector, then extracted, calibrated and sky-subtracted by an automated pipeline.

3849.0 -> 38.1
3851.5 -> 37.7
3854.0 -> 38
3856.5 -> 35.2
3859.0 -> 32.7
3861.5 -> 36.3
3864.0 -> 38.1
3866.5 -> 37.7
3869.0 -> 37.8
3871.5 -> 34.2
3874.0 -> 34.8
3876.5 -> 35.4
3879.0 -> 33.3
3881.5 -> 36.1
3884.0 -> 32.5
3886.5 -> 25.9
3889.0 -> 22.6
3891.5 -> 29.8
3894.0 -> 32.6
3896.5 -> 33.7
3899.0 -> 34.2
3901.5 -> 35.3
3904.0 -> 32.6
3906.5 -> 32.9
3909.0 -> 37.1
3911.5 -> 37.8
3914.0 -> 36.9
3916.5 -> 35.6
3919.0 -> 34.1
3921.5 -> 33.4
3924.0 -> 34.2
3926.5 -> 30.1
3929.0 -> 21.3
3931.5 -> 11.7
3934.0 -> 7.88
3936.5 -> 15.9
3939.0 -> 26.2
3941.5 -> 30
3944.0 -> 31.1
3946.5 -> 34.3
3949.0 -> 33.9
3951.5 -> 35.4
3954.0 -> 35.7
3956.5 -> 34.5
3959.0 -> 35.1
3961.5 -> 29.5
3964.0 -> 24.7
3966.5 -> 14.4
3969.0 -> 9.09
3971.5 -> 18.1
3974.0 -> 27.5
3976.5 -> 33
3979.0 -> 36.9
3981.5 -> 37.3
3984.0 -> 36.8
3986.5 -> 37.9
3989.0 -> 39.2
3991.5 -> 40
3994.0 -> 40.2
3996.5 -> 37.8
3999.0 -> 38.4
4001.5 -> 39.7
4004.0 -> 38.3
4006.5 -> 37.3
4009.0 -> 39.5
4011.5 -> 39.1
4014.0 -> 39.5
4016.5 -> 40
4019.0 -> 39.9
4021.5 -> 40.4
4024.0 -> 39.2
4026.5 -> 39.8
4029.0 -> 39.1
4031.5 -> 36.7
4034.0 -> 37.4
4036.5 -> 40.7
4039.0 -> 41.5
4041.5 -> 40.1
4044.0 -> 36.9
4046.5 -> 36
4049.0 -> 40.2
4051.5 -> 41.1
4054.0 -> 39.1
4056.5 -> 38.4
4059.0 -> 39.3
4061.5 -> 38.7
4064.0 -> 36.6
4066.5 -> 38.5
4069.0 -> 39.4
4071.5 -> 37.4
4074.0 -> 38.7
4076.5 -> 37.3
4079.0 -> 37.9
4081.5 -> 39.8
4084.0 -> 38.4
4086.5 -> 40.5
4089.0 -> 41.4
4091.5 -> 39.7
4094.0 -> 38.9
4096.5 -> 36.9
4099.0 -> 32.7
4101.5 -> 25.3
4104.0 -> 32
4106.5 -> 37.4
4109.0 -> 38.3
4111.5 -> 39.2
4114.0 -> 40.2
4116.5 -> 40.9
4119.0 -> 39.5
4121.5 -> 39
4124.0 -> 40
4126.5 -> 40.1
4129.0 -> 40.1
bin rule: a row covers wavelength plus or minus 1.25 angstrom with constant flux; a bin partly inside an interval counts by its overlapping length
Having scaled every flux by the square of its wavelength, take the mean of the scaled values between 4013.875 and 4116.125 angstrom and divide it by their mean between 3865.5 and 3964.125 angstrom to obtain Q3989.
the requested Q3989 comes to 1.32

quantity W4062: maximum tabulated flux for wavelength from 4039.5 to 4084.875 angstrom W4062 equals 41.1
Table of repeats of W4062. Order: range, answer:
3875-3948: 37.8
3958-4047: 41.5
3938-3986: 37.3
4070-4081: 38.7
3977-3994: 40.2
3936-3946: 31.1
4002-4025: 40.4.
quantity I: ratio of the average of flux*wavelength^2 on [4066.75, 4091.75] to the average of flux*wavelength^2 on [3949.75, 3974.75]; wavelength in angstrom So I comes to 1.56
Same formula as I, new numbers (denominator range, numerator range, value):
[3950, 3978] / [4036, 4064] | 1.50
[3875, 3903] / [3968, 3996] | 1.07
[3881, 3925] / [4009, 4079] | 1.26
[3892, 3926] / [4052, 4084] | 1.21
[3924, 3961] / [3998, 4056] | 1.48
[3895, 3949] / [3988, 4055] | 1.38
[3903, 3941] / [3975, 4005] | 1.38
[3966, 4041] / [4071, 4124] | 1.09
